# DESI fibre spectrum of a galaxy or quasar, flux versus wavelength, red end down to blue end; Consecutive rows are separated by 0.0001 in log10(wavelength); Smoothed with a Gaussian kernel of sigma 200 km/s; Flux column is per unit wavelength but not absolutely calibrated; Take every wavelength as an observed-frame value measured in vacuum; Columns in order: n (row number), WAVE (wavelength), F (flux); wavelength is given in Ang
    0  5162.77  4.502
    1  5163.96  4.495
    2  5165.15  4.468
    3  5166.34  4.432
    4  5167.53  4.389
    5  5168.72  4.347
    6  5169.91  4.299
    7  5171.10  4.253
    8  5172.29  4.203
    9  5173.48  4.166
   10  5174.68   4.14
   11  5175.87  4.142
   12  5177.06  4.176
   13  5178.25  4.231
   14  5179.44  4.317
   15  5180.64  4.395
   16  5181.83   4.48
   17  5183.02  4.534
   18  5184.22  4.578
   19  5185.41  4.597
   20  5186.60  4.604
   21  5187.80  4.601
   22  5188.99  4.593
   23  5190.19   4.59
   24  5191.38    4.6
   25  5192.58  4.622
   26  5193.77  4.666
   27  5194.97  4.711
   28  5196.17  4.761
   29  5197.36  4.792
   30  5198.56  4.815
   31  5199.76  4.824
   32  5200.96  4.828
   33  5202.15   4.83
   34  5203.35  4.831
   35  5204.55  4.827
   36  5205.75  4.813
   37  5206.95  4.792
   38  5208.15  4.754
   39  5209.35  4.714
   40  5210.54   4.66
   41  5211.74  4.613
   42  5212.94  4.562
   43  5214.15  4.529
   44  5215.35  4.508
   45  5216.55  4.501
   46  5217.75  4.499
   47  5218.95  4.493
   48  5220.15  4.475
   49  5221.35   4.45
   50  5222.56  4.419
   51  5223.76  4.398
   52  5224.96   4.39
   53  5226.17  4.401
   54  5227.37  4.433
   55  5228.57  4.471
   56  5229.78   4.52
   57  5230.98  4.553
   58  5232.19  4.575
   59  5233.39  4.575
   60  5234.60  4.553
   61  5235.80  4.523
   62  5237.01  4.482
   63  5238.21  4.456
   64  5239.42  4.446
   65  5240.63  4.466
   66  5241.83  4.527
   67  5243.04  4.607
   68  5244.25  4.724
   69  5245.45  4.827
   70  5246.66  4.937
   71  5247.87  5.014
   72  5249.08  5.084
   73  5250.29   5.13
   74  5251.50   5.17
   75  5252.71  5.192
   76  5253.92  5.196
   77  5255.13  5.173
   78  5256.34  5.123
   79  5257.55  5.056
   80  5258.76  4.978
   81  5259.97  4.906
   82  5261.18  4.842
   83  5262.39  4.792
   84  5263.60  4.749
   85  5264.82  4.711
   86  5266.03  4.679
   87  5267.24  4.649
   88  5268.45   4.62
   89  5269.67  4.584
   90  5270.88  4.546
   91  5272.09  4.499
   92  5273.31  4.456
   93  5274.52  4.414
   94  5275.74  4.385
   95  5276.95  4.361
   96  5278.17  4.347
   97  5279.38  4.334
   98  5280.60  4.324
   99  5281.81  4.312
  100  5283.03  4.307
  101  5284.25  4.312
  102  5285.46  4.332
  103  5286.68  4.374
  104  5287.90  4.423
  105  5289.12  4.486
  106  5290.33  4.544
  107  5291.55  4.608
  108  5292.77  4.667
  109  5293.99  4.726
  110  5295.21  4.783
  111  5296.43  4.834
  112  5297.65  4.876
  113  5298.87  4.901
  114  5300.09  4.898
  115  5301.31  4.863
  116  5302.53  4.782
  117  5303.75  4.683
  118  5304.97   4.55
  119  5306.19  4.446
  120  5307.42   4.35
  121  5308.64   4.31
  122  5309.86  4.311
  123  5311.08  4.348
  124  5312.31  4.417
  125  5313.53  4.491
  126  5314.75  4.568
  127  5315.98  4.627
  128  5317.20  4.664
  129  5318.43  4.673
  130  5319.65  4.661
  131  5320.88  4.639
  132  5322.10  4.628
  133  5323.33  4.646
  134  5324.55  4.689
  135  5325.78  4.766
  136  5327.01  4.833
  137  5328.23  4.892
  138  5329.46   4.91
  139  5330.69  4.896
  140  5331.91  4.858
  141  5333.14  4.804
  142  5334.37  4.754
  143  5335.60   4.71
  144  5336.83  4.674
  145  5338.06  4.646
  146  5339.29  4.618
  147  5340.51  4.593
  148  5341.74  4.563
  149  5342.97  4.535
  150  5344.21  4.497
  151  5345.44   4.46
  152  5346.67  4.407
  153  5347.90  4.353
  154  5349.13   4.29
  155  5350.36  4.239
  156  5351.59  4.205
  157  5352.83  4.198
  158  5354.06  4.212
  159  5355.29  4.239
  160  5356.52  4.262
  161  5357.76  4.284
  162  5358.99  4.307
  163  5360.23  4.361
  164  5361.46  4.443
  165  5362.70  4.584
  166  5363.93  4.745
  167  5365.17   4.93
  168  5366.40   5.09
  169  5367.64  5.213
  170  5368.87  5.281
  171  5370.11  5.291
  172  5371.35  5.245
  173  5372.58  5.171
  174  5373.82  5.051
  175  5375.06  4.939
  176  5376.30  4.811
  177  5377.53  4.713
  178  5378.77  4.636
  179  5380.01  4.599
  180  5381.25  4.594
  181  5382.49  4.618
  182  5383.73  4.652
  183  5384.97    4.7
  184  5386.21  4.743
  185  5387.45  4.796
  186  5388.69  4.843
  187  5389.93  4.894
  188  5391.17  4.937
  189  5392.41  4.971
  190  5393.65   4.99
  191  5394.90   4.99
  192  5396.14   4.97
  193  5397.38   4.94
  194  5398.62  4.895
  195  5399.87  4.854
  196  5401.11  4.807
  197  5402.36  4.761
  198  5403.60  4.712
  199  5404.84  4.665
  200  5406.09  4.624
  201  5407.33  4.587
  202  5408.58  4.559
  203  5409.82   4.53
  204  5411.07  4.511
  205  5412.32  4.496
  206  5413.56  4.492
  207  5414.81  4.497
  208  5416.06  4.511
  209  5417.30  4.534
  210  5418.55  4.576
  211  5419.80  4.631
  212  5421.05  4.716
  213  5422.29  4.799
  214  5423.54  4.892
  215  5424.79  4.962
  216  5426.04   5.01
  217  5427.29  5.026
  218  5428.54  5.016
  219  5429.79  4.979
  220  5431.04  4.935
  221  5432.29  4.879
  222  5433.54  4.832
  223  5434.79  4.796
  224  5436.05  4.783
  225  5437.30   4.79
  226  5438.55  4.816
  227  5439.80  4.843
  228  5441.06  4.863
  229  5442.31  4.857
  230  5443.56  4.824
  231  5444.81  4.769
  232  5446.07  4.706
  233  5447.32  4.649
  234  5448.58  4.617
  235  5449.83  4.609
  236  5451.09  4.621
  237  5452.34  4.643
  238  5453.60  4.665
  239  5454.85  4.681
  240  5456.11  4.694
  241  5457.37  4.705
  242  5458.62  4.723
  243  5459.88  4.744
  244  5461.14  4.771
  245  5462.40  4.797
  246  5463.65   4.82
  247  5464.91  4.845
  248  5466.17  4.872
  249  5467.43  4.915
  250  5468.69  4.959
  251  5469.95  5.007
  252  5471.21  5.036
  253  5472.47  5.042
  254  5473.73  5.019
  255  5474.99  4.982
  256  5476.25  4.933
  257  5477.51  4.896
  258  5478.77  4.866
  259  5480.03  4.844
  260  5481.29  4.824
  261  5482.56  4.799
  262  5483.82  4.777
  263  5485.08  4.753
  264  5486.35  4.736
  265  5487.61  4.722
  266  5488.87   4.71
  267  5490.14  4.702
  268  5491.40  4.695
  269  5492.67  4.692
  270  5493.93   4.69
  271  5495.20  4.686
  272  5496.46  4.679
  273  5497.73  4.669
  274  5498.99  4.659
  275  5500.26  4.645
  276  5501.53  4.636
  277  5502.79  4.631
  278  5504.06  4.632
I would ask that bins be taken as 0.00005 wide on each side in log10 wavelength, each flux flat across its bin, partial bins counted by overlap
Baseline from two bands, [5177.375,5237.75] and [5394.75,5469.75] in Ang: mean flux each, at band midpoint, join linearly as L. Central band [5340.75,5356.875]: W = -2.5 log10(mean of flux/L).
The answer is 0.08 mag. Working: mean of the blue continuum 4.58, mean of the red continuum 4.76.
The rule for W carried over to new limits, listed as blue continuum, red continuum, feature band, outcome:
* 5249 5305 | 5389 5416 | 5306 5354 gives 0.03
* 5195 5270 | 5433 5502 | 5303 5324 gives 0.05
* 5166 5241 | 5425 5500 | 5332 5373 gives 0.02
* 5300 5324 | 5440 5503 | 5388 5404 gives -0.05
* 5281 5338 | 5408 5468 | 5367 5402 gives -0.05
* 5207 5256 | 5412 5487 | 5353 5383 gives 0.00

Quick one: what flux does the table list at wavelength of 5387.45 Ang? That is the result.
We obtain 4.796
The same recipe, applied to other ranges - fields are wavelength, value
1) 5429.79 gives 4.979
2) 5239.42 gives 4.446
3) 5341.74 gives 4.563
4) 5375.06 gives 4.939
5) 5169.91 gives 4.299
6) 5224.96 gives 4.39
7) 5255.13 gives 5.173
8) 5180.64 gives 4.395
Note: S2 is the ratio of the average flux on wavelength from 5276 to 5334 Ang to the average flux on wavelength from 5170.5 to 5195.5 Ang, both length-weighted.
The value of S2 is 1.0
